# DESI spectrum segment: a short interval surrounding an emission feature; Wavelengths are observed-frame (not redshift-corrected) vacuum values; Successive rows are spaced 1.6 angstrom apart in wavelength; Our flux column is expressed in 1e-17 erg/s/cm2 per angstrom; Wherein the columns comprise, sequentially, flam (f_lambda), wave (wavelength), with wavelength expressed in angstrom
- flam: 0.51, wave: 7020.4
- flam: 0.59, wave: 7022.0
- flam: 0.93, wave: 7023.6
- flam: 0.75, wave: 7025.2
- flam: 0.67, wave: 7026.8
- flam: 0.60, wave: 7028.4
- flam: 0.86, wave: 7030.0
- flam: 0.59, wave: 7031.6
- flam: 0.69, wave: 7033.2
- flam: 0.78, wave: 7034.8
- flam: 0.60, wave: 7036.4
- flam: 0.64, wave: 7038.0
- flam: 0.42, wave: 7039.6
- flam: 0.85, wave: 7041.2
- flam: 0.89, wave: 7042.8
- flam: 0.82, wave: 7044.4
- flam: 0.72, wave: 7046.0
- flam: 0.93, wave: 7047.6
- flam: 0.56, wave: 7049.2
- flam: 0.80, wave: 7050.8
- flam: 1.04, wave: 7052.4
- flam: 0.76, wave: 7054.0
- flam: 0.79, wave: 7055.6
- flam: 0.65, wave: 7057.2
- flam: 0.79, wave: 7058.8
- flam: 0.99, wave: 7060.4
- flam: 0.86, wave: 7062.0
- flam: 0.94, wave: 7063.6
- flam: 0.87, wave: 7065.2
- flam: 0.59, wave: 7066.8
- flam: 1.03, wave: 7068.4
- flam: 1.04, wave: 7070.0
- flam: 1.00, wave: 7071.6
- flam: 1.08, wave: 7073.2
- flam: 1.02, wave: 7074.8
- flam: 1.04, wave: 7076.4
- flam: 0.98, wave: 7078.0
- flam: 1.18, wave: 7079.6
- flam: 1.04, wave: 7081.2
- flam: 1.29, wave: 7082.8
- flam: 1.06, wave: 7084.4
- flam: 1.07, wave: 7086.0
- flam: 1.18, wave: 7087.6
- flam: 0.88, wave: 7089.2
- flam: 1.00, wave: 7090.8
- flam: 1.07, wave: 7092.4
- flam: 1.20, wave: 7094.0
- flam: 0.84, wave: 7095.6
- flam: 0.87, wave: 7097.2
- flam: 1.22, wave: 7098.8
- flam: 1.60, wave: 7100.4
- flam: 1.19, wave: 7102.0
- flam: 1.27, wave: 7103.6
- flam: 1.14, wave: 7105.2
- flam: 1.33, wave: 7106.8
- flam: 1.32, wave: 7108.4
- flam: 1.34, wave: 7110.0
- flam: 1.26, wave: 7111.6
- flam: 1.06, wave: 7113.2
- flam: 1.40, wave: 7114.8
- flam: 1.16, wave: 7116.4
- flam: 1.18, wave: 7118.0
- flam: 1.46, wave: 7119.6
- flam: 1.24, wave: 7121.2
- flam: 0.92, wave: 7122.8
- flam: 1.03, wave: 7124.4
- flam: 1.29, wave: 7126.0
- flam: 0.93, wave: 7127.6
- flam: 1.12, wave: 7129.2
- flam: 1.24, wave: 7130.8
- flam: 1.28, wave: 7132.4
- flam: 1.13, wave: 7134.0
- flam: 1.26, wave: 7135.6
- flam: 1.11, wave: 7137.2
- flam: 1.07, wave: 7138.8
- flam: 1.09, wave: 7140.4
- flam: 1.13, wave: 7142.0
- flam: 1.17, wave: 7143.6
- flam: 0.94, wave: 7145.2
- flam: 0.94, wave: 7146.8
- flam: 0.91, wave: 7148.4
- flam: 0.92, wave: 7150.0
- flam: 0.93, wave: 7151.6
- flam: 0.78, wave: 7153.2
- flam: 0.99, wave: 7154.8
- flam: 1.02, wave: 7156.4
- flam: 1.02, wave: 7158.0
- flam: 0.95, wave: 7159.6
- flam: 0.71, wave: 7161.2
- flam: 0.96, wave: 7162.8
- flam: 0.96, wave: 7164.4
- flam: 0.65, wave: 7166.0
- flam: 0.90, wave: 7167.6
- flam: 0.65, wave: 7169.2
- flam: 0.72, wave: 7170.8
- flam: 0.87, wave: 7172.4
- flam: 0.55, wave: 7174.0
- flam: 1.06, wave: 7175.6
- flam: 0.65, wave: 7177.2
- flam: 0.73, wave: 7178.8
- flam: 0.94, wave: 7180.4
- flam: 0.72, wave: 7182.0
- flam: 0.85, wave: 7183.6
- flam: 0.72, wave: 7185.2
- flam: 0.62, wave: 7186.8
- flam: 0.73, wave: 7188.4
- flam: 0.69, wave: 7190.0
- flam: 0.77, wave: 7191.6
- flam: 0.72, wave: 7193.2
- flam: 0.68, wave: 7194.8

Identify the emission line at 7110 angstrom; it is Mg II 2798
